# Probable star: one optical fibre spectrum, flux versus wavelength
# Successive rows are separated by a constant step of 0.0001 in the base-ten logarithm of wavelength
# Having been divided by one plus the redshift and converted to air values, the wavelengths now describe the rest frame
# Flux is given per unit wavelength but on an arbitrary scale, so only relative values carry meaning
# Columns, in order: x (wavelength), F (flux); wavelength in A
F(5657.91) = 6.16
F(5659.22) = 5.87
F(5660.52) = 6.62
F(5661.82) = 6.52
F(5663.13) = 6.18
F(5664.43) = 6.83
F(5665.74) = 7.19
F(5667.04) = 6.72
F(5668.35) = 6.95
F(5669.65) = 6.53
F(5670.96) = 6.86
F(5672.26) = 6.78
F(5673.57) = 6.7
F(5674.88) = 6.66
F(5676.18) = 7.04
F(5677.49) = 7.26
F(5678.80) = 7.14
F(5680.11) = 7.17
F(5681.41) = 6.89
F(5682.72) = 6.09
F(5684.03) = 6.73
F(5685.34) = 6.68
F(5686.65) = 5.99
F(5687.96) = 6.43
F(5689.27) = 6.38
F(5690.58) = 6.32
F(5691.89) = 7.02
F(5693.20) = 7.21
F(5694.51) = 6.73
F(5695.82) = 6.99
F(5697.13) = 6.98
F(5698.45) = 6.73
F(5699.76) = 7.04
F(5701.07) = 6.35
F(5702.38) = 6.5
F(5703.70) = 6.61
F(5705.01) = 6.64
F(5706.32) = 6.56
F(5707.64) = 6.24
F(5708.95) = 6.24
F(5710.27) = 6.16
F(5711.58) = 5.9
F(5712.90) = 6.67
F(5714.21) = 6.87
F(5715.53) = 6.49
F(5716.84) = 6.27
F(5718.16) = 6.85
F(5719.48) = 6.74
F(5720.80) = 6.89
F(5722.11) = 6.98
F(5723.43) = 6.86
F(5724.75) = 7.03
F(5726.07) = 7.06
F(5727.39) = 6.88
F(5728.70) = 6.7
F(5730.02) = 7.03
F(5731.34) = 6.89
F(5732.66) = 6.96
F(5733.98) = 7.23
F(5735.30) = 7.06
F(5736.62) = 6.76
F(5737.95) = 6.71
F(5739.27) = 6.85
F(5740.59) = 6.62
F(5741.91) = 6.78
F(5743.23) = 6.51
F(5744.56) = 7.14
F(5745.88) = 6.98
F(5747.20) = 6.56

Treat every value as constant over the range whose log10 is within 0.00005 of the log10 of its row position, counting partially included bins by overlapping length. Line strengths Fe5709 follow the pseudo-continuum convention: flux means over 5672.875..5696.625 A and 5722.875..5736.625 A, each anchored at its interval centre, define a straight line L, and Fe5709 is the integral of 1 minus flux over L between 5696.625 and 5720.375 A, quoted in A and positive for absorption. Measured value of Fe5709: 1.1 A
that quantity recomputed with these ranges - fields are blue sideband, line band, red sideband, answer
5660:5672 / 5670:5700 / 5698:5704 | -0.41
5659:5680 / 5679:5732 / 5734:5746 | 1.01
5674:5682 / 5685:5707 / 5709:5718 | 0.17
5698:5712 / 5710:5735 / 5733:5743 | -0.41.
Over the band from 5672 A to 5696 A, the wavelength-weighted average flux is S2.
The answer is 6.74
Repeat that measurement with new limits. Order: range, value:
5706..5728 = 6.63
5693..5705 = 6.77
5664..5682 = 6.91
